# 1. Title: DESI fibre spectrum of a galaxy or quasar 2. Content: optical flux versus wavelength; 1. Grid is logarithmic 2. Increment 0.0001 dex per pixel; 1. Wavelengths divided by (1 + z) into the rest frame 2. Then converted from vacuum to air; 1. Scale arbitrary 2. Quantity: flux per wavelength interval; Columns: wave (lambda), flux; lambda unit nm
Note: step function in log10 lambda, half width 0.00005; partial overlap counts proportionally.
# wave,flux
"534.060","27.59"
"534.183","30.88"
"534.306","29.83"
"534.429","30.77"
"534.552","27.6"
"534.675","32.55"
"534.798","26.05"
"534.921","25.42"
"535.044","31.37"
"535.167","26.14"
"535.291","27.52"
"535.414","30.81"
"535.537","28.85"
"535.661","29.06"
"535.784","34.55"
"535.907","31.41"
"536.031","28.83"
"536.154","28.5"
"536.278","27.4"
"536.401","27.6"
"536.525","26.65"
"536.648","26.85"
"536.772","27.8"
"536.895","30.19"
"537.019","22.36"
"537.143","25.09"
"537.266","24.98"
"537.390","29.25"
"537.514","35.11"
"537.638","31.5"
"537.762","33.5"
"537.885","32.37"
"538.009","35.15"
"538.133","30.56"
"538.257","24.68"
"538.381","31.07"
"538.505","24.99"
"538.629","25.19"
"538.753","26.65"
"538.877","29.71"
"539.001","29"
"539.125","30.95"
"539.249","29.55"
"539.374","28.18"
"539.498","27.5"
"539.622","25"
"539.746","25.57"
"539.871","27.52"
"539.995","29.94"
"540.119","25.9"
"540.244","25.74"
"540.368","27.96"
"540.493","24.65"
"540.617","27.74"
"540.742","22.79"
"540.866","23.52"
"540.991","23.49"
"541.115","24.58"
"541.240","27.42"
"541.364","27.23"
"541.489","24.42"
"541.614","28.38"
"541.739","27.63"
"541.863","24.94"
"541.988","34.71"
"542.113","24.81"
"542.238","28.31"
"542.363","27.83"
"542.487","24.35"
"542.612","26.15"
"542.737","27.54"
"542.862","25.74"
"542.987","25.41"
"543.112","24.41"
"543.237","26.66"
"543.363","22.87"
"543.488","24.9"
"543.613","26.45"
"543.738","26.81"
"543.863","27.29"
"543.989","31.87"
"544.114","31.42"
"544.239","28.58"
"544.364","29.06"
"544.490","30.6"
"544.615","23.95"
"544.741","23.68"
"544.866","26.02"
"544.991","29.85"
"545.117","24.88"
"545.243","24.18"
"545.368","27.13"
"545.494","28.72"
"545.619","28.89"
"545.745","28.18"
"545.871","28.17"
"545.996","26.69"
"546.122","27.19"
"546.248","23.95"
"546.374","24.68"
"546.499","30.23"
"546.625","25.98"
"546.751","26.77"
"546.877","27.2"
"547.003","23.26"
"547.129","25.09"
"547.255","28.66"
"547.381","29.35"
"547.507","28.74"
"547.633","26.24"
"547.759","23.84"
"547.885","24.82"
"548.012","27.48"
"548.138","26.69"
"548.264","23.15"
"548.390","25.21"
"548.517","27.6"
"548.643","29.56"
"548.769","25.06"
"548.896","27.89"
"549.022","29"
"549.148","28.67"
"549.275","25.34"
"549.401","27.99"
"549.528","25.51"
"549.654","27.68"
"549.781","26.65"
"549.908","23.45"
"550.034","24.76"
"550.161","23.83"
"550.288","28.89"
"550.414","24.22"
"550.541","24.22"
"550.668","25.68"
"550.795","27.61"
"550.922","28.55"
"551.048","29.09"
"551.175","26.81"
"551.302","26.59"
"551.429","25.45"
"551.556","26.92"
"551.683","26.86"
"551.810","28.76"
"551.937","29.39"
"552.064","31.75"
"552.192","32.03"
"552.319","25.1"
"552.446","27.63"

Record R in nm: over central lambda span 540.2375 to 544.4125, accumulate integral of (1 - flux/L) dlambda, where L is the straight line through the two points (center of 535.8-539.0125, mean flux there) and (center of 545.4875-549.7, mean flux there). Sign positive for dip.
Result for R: 0.180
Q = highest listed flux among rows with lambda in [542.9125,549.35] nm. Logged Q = 31.87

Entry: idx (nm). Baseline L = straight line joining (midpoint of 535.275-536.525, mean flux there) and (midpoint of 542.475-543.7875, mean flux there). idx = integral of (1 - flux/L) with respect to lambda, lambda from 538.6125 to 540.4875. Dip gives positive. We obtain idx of -0.01 nm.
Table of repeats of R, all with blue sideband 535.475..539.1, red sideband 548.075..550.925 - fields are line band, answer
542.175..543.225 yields 0.06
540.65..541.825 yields 0.11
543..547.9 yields 0.06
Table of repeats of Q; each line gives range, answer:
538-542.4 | 35.15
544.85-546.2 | 29.85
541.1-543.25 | 34.71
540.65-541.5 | 27.42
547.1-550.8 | 29.56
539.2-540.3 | 29.94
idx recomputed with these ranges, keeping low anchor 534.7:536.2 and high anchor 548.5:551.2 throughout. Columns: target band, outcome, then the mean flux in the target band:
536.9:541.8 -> 0.15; 27.6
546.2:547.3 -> 0.04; 26.2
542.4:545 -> 0.09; 26.8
